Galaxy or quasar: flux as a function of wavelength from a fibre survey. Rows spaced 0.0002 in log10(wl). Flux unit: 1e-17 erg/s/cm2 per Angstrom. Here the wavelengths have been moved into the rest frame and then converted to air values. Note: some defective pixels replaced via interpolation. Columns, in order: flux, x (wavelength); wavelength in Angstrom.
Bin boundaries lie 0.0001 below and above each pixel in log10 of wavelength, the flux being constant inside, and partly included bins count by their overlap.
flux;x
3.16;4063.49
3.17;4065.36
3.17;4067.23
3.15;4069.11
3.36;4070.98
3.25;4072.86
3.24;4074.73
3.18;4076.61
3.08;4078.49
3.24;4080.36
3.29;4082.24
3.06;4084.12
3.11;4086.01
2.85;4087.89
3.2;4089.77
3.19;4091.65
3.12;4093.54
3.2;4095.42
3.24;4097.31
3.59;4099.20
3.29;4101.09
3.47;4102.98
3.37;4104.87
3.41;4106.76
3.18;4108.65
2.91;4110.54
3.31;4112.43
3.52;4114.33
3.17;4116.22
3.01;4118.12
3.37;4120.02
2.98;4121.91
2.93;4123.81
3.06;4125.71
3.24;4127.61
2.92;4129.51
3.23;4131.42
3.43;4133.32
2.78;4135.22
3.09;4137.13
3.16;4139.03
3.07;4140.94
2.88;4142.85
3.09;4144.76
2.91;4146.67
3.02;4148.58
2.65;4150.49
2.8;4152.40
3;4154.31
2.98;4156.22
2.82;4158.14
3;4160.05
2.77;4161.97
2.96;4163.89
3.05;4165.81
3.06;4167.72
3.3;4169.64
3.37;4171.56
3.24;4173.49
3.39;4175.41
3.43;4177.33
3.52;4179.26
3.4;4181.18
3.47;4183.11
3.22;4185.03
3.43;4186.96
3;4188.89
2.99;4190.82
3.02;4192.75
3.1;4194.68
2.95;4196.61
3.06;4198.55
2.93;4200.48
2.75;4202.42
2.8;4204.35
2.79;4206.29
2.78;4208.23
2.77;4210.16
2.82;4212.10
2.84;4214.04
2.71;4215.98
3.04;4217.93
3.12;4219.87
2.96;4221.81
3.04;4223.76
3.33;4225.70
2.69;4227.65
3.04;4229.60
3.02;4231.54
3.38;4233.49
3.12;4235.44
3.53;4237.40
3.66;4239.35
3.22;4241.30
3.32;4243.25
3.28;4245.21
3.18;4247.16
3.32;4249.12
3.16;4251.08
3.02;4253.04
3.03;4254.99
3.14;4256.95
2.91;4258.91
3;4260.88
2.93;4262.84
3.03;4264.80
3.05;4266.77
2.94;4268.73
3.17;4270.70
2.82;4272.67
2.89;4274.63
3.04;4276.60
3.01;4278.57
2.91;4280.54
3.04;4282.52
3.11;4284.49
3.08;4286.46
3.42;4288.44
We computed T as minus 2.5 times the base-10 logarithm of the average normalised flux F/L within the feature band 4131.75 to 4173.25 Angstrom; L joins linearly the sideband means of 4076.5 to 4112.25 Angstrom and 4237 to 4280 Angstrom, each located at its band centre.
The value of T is 0.06 mag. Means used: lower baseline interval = 3.21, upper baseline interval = 3.11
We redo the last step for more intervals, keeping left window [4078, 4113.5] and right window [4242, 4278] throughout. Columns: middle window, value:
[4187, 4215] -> 0.07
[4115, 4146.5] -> 0.03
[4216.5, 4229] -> 0.03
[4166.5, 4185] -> -0.07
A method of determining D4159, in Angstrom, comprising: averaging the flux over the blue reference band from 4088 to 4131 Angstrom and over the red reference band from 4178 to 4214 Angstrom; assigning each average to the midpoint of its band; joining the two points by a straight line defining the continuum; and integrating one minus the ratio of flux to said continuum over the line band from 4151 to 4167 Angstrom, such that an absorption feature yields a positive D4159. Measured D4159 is 1.0 Angstrom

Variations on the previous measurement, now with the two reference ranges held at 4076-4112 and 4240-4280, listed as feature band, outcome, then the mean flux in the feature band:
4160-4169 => 0.5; 2.98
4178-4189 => -0.8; 3.37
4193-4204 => 0.6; 2.95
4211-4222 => 0.7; 2.91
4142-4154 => 1.0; 2.9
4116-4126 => 0.3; 3.08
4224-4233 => 0.2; 3.04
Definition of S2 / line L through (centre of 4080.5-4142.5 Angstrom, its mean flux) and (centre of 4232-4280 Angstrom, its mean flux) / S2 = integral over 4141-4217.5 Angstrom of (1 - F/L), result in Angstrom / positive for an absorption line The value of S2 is 3.1 Angstrom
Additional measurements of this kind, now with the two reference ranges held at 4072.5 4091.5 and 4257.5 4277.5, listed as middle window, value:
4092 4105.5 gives -0.8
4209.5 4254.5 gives -1.5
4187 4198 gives 0.0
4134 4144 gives 0.3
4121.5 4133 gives 0.1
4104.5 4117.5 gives -0.6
